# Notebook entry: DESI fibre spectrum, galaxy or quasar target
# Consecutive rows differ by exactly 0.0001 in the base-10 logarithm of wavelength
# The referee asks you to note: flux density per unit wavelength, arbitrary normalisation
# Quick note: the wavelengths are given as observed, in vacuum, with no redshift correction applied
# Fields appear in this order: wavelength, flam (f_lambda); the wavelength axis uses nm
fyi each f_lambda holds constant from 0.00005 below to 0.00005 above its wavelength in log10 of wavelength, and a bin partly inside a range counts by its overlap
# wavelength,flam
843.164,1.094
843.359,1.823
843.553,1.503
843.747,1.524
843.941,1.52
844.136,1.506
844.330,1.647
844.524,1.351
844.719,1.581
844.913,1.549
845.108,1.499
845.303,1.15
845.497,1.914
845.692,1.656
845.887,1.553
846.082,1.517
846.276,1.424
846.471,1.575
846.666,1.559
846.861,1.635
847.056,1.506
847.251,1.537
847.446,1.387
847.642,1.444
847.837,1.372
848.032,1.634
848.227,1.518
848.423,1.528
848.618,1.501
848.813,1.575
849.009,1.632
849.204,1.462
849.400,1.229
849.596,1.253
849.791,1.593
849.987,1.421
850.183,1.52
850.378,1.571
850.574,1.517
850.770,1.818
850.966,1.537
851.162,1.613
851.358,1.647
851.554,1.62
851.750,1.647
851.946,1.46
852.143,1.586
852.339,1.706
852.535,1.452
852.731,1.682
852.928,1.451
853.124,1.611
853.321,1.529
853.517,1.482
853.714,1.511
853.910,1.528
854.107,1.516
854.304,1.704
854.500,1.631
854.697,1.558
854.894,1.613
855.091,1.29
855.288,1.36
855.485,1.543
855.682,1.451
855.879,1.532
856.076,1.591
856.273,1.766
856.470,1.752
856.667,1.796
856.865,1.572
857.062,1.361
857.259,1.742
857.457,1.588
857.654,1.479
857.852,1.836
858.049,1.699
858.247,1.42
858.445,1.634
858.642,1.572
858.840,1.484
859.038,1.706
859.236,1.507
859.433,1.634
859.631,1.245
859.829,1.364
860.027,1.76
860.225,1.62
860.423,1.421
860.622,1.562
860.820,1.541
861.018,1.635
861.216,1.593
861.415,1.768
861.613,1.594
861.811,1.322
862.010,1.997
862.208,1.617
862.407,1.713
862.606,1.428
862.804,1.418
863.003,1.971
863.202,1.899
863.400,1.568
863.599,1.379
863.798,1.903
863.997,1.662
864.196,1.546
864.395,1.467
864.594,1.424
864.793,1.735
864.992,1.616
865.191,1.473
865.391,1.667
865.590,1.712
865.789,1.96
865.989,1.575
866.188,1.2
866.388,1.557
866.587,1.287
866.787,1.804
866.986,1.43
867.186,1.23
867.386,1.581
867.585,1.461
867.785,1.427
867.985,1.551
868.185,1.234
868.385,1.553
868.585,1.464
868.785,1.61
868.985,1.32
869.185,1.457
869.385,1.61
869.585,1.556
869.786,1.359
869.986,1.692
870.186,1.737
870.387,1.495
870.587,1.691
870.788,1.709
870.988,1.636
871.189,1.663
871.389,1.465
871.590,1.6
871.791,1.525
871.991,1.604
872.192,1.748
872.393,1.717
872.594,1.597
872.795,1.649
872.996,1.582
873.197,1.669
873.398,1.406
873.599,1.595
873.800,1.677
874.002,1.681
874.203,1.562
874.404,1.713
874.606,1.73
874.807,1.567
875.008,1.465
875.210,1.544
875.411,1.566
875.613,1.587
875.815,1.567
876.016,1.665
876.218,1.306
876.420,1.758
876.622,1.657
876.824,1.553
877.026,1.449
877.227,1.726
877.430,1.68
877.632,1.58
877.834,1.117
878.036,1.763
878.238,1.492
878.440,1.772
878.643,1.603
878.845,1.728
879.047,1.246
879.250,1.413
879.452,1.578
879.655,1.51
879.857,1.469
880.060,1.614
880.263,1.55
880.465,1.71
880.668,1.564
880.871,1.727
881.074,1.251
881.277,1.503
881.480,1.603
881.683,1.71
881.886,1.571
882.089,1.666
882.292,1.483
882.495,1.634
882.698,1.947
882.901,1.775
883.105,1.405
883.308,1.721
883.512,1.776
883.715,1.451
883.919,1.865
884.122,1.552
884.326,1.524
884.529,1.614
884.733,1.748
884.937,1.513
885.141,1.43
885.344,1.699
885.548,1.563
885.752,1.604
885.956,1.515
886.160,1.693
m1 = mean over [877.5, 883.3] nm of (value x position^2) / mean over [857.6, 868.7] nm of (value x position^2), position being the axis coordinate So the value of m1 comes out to 1.04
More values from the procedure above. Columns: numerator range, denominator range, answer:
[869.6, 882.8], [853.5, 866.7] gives 1.04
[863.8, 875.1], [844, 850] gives 1.10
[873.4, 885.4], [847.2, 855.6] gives 1.11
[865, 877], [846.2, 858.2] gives 1.05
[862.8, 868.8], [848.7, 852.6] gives 1.05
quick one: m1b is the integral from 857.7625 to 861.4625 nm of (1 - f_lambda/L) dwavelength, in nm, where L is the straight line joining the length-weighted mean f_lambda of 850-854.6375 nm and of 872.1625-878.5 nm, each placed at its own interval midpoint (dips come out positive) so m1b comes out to 0.016 nm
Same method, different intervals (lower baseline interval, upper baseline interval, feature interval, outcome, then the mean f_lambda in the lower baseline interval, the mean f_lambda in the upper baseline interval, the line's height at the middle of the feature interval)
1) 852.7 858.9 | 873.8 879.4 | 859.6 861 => 0.044 nm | 1.57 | 1.58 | 1.57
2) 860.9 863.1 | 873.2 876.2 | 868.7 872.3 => 0.053 nm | 1.64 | 1.59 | 1.61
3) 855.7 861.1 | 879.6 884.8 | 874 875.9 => 0.012 nm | 1.58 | 1.61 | 1.6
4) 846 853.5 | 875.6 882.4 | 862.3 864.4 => -0.125 nm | 1.53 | 1.56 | 1.55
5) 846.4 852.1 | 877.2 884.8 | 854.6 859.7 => -0.079 nm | 1.53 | 1.59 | 1.54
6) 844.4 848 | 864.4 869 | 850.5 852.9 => -0.139 nm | 1.51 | 1.52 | 1.52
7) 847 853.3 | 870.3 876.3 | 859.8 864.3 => -0.165 nm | 1.53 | 1.6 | 1.57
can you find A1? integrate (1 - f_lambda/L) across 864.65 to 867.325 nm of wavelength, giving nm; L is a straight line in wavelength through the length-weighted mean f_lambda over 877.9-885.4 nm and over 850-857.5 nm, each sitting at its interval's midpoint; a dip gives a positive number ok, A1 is 0.047 nm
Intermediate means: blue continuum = 1.57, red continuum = 1.6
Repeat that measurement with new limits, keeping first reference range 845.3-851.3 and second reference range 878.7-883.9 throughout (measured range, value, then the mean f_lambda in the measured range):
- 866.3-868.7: 0.150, 1.47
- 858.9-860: 0.028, 1.51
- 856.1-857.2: -0.075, 1.65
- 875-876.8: 0.007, 1.57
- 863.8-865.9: -0.108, 1.64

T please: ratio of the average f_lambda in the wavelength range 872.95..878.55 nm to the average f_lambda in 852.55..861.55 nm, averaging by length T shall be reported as 1.0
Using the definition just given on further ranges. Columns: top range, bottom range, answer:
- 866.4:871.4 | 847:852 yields 1.00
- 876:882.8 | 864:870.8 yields 1.03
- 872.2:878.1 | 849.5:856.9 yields 1.02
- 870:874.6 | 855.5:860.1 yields 1.03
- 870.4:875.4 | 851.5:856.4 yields 1.04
